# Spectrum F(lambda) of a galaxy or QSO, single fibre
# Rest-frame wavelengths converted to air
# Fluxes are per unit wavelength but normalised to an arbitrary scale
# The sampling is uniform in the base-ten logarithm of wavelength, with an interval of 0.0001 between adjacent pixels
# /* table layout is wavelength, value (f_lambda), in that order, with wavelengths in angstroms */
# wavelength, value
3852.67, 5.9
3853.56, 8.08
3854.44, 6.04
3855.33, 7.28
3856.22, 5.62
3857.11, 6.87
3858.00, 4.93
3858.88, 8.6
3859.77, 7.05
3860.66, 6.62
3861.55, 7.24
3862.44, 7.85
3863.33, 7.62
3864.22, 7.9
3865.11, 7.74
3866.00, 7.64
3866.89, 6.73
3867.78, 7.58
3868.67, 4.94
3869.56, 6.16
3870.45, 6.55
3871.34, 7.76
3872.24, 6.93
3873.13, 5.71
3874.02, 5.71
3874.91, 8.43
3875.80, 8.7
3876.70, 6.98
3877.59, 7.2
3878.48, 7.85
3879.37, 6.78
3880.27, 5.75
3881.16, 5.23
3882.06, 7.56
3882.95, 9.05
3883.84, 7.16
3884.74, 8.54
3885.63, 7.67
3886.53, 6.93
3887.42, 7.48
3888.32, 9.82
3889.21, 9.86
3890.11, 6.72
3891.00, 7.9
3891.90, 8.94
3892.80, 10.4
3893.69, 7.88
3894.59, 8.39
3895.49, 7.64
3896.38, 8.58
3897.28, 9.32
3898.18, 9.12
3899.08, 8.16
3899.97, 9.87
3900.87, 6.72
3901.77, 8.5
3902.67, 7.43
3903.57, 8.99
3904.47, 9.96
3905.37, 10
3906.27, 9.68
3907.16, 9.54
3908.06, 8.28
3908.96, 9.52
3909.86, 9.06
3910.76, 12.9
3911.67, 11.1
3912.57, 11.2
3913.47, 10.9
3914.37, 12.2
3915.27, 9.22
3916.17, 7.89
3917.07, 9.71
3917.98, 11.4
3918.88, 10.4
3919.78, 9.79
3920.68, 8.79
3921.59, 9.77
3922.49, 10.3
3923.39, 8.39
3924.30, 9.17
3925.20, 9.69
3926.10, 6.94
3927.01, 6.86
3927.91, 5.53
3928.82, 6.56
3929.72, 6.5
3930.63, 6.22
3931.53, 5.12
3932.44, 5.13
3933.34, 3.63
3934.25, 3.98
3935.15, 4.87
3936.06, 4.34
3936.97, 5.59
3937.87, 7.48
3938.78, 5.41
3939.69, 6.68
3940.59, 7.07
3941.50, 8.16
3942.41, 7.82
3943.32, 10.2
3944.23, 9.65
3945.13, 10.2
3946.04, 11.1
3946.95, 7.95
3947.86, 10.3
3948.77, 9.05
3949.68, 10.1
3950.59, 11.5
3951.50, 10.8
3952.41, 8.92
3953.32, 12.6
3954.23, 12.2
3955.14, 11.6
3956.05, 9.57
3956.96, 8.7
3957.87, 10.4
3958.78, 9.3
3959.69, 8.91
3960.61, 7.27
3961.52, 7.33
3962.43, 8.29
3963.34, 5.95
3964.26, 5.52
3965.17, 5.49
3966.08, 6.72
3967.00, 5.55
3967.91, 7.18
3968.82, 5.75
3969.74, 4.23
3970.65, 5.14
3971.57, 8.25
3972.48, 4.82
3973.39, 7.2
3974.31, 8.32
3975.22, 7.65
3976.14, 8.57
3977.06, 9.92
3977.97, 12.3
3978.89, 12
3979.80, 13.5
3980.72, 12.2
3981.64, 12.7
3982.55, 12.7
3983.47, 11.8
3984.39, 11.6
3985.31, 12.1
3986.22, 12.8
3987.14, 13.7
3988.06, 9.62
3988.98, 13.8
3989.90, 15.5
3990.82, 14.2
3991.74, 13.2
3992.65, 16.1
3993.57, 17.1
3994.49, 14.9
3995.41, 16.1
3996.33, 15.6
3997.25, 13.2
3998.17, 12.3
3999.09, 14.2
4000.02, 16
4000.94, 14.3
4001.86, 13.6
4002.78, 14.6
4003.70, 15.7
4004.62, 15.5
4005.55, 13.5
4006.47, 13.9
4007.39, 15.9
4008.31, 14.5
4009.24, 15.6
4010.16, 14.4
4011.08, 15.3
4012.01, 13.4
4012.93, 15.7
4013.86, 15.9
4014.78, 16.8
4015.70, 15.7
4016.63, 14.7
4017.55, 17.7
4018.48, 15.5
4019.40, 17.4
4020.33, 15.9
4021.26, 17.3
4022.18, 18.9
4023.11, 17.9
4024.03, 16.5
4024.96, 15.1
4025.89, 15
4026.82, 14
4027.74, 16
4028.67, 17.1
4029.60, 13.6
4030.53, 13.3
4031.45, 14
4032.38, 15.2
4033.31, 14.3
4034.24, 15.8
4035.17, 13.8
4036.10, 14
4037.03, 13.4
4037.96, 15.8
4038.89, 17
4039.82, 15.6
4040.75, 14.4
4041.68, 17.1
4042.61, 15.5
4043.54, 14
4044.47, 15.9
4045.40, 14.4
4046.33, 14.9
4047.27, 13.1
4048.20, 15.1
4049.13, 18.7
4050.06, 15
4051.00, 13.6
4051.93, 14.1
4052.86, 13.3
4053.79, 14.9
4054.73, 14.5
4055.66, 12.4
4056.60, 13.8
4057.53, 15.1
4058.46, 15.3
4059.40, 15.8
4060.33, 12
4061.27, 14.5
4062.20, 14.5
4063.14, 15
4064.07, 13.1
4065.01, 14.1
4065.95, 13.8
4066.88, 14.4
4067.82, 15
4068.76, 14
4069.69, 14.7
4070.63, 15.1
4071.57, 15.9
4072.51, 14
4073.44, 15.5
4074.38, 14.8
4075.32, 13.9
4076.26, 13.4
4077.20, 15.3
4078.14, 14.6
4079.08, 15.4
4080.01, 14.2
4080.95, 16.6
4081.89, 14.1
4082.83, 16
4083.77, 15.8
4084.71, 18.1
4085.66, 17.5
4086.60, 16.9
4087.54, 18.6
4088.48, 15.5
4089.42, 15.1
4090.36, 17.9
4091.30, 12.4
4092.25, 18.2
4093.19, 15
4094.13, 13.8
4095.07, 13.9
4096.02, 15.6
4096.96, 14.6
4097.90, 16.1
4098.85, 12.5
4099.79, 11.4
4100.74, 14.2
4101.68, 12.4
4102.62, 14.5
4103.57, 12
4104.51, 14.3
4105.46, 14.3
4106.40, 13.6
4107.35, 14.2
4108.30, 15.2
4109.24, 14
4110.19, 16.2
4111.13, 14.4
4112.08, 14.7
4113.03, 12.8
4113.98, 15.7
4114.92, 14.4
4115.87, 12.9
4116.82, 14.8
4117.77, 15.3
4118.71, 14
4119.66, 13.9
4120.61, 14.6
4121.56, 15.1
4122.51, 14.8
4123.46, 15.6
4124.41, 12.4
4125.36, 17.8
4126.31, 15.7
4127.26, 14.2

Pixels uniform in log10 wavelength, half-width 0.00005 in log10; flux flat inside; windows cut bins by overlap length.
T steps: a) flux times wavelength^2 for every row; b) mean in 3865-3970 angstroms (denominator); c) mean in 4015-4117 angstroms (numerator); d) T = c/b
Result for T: 2.0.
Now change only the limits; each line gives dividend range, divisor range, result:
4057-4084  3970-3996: 1.31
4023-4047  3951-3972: 1.94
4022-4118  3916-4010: 1.56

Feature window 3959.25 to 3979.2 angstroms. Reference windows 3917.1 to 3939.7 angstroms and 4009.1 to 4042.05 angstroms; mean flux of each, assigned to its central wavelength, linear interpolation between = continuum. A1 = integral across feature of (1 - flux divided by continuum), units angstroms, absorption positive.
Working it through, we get 6.3 angstroms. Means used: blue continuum 7.19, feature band 7.34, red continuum 15.5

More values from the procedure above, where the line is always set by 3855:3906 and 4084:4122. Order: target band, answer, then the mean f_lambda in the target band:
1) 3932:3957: 3.56 angstroms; 8.38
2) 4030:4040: -1.68 angstroms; 14.7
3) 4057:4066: -0.60 angstroms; 14.3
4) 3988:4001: -3.74 angstroms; 14.6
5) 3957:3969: 3.49 angstroms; 7.29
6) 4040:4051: -1.94 angstroms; 15.2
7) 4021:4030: -2.81 angstroms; 16.1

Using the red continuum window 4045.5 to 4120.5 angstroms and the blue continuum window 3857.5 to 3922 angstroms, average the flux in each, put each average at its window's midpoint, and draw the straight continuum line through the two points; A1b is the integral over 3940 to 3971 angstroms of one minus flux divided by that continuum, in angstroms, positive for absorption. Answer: 5.6 angstroms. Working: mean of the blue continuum 8.31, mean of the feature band 8.55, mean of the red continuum 14.7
